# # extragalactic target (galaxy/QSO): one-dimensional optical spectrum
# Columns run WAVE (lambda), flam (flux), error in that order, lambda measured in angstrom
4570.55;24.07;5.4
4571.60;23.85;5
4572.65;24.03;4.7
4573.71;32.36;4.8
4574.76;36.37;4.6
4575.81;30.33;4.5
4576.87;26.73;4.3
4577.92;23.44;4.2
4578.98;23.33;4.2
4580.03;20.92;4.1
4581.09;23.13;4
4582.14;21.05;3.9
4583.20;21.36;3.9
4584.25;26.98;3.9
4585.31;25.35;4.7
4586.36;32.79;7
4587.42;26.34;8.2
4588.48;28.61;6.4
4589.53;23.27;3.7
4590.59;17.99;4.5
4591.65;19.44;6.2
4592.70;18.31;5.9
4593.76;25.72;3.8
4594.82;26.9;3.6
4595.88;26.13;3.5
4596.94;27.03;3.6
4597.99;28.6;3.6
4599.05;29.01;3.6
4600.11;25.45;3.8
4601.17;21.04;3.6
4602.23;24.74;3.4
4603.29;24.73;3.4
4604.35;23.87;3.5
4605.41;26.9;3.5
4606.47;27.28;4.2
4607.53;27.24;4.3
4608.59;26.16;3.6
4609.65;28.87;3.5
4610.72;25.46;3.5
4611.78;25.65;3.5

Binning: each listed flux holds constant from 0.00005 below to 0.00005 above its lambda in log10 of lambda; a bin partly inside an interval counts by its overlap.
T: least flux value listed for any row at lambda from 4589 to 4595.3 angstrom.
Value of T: 17.99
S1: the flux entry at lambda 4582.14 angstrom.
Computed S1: 21.05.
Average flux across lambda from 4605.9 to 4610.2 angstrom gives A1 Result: 27.3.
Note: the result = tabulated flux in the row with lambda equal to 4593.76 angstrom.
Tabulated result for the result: 25.72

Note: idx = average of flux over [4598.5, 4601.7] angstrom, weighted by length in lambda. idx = 25.2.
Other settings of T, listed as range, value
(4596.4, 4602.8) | 21.04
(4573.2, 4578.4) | 23.44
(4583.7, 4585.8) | 25.35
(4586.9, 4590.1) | 23.27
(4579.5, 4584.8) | 20.92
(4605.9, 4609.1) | 26.16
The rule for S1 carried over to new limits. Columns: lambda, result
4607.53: 27.24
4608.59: 26.16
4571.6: 23.85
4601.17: 21.04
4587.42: 26.34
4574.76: 36.37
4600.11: 25.45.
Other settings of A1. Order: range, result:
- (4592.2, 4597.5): 24.9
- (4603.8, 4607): 26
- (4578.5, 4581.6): 22.4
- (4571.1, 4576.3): 29.4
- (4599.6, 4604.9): 24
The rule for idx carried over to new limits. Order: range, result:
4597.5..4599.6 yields 28.7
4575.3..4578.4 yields 26.8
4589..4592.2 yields 20.3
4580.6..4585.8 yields 23.6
